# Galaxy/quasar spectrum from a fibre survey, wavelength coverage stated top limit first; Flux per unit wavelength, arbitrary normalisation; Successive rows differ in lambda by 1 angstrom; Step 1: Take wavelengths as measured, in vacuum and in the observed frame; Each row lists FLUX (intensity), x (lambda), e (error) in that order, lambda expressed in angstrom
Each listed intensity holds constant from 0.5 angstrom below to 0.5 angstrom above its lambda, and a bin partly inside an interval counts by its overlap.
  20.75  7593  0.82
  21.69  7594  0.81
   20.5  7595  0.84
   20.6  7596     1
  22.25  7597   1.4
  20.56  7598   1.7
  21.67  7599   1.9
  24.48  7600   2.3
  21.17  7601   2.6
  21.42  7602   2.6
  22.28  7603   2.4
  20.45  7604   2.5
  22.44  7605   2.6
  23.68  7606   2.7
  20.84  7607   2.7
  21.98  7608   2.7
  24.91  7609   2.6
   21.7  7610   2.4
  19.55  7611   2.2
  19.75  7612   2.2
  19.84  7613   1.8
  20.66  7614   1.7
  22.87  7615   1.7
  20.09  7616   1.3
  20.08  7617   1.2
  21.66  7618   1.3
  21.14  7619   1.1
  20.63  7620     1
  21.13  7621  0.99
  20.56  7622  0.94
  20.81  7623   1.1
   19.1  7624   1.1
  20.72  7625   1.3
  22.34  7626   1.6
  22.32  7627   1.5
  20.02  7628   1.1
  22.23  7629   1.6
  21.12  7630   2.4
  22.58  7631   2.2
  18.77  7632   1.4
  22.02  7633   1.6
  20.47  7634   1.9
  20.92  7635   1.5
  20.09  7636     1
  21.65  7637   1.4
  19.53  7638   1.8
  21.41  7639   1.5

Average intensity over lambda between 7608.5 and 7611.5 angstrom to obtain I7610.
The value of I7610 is 22.1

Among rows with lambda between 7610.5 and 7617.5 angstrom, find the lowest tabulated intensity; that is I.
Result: 19.55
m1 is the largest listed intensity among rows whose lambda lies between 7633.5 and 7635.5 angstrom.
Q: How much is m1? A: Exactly 20.92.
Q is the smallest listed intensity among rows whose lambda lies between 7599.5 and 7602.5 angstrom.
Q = 21.17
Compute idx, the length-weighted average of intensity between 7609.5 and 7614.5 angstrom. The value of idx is 20.3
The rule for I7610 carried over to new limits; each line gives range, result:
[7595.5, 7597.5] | 21.4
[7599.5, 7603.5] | 22.3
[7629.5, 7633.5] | 21.1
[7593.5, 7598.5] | 21.1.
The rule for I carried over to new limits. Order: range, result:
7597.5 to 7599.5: 20.56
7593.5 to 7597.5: 20.5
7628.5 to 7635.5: 18.77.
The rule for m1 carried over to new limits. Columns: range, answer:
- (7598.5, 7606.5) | 24.48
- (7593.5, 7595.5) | 21.69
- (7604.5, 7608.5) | 23.68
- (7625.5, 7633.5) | 22.58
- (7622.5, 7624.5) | 20.81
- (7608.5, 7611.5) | 24.91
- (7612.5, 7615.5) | 22.87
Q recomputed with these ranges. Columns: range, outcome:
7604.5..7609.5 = 20.84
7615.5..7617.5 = 20.08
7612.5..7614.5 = 19.84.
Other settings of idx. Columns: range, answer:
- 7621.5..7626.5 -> 20.7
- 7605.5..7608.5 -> 22.2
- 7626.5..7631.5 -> 21.7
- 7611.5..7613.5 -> 19.8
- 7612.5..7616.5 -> 20.9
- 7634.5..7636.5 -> 20.5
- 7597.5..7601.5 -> 22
